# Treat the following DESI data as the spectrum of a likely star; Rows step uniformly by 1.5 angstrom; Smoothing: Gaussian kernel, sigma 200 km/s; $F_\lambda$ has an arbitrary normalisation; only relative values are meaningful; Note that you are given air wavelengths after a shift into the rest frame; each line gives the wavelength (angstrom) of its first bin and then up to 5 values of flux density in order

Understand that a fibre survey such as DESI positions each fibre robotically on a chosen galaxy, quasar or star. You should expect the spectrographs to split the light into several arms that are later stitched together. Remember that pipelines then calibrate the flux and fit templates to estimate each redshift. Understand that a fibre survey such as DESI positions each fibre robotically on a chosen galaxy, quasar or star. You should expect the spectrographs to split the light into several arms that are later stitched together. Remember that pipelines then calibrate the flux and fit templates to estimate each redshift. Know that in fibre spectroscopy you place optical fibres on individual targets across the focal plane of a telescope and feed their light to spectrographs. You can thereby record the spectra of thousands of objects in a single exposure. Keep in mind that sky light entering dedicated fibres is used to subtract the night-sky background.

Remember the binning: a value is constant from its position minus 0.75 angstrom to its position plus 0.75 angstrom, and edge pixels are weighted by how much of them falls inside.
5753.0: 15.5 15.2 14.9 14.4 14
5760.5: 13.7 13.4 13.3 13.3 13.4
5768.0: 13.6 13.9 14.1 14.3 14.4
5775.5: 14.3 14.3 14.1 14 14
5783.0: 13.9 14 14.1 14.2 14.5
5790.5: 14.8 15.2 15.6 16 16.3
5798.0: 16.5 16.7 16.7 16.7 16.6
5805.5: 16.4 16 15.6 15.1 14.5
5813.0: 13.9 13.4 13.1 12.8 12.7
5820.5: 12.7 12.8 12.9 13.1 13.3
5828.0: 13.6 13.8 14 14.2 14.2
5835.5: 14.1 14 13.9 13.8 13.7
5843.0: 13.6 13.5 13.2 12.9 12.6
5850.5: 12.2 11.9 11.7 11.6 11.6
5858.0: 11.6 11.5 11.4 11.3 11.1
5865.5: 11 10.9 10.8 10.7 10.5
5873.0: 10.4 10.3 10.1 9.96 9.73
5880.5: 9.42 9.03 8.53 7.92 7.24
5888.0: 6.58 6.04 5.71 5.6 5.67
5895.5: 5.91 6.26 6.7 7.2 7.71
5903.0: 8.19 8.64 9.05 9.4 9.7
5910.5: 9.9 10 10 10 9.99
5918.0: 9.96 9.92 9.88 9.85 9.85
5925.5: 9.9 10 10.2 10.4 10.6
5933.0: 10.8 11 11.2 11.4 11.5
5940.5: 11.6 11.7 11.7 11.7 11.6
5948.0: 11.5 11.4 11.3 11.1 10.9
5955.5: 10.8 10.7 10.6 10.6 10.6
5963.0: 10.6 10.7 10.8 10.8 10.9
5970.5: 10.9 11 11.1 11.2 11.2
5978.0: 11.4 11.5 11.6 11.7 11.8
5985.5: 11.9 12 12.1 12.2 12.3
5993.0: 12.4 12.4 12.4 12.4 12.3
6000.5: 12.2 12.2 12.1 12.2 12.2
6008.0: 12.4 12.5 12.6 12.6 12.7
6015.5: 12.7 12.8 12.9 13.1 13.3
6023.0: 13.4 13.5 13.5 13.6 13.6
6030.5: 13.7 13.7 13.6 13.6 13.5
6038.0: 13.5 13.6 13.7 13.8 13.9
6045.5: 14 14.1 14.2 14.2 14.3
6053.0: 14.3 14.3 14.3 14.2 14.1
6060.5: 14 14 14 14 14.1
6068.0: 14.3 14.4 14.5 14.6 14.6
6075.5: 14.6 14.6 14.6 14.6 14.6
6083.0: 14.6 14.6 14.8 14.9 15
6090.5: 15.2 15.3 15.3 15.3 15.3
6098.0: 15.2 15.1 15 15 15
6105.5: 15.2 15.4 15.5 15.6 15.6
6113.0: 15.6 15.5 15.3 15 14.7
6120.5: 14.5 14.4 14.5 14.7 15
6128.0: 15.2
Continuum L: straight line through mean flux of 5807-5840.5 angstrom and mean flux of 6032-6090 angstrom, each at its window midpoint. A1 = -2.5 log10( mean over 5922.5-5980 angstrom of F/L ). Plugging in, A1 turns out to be 0.267 mag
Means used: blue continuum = 13.8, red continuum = 14.2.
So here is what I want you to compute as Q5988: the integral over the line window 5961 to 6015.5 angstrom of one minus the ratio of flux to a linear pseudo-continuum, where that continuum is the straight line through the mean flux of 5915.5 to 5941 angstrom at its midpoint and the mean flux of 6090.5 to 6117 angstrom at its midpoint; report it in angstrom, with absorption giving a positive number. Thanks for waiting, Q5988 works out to 1.5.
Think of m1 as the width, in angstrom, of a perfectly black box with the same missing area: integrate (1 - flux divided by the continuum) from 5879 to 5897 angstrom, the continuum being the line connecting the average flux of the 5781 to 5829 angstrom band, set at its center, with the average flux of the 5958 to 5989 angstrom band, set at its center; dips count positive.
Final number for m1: 8.1 angstrom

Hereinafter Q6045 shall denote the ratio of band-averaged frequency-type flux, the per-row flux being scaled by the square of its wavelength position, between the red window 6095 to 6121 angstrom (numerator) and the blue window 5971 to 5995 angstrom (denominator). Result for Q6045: 1.35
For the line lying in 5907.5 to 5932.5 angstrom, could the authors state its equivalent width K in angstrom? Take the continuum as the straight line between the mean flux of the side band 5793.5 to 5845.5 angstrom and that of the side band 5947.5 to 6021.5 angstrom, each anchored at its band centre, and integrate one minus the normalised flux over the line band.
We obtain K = 5.4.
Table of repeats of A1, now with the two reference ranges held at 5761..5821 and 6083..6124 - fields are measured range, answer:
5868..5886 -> 0.45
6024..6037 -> 0.11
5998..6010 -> 0.21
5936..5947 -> 0.27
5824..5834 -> 0.07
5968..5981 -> 0.31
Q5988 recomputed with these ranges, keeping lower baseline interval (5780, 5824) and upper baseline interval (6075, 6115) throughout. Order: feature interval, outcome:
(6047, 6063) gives 0.9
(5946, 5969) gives 6.2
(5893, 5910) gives 8.2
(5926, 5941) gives 4.1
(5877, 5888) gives 4.6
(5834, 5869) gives 5.7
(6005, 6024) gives 2.8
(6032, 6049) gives 1.4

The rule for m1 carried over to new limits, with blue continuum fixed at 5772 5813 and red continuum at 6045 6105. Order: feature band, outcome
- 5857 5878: 5.8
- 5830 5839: 0.6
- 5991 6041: 6.1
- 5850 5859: 2.0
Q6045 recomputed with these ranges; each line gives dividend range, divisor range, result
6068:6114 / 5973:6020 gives 1.27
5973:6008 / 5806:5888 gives 1.03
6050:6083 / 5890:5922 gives 1.81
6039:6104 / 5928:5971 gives 1.37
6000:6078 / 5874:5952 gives 1.50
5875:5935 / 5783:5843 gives 0.63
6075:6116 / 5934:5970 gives 1.42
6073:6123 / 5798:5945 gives 1.44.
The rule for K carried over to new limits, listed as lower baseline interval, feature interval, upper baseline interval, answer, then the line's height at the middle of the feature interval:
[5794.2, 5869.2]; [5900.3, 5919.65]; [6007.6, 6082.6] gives 6.08 angstrom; 13.6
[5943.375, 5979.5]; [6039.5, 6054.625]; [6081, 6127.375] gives -0.67 angstrom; 13.5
